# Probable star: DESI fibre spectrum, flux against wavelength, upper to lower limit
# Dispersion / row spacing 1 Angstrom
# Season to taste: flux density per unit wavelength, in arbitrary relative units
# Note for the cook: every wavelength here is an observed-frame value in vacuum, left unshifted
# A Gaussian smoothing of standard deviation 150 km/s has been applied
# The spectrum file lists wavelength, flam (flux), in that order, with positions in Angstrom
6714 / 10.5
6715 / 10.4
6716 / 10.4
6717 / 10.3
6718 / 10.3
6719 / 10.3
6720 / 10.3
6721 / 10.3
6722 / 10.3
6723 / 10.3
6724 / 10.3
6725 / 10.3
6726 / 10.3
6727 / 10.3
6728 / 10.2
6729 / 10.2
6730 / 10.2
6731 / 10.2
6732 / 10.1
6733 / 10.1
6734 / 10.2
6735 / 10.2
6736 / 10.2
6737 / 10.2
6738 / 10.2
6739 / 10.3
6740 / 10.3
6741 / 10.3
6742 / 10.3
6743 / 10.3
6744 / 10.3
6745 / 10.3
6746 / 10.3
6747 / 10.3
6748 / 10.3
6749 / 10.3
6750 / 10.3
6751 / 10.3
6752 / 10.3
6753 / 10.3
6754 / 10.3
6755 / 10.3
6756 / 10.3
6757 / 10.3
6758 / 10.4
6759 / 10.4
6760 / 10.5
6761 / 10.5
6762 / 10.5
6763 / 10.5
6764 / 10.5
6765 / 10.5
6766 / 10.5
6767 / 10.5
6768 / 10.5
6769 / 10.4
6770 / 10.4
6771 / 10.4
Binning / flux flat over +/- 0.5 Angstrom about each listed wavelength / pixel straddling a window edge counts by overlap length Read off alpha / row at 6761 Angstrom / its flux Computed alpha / 10.5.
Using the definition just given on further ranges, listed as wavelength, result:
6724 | 10.3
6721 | 10.3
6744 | 10.3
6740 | 10.3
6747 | 10.3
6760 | 10.5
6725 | 10.3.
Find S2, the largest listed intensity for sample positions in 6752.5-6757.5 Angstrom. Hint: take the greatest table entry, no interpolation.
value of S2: 10.3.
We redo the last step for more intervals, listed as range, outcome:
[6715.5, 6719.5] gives 10.4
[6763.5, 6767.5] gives 10.5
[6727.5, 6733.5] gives 10.2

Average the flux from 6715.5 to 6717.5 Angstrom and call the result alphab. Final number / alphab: 10.4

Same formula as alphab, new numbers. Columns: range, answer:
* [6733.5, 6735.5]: 10.2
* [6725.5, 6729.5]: 10.2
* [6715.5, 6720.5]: 10.3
